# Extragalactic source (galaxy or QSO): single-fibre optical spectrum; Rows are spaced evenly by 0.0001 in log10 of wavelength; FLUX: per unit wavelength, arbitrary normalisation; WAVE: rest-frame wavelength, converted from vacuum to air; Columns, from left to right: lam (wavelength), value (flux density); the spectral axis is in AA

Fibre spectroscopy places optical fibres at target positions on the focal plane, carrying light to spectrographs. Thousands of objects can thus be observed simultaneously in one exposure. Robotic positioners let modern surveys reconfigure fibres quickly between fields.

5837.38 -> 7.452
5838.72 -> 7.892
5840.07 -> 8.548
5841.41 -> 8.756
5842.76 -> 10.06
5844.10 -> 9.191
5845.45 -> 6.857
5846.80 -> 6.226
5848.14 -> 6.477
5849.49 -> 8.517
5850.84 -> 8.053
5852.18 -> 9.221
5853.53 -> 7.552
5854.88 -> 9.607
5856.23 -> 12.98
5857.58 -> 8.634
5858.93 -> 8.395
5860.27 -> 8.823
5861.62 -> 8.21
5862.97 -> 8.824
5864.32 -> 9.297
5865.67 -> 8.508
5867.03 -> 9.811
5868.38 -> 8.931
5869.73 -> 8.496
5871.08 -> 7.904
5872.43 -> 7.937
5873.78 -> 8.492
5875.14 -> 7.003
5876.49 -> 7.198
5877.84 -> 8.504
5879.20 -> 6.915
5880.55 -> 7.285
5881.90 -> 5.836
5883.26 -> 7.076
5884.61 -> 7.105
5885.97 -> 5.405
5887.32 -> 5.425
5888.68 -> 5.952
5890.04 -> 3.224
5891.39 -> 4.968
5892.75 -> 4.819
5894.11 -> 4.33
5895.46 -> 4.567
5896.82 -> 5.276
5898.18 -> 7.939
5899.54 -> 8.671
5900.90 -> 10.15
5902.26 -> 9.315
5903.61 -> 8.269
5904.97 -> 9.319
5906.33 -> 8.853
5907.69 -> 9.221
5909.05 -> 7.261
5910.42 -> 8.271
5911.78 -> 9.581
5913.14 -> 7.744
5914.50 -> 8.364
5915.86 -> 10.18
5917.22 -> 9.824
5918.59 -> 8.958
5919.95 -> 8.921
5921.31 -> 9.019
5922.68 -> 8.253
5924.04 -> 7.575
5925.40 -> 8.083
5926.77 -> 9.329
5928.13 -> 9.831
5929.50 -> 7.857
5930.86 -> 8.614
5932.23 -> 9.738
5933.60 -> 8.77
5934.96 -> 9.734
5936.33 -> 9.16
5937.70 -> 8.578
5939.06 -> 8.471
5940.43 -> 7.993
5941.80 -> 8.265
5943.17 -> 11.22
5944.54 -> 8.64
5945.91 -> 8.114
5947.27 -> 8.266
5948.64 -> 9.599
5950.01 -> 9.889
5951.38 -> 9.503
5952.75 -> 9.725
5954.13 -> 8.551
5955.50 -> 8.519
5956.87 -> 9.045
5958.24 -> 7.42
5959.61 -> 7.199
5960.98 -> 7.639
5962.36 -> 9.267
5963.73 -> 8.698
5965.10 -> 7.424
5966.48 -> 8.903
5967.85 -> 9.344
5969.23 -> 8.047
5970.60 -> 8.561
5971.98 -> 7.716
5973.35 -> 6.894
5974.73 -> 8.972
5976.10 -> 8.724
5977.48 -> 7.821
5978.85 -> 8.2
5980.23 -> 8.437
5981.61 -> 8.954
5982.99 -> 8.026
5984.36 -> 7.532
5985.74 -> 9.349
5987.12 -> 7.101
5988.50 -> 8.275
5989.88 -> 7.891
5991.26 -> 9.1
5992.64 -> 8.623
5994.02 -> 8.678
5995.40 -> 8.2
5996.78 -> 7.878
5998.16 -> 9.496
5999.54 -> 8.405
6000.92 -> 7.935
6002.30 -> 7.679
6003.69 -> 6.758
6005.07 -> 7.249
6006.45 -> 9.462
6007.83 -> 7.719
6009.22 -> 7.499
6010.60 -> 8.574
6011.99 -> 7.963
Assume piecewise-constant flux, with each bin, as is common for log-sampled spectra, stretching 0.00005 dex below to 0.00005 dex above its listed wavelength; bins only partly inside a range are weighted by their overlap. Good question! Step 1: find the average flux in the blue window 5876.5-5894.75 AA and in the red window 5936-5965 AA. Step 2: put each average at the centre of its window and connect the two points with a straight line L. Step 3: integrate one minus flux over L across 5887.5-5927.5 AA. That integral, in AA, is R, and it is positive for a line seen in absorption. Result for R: -4.8 AA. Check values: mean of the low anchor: 5.96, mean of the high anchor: 8.72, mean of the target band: 7.78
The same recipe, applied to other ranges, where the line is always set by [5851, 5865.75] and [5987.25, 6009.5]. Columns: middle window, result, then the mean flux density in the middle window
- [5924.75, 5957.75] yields -1.7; 8.97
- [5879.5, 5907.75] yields 6.7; 6.76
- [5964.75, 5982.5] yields 0.0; 8.32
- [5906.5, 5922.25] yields -0.2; 8.84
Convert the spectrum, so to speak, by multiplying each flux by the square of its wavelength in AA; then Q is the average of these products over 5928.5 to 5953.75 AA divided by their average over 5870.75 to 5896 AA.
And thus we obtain 1.46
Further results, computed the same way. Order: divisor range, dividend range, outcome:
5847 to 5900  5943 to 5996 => 1.17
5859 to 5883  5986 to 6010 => 1.05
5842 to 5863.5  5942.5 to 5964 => 1.06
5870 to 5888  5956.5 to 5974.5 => 1.18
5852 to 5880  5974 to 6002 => 1.01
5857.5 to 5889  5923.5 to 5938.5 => 1.17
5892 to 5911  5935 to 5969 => 1.17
